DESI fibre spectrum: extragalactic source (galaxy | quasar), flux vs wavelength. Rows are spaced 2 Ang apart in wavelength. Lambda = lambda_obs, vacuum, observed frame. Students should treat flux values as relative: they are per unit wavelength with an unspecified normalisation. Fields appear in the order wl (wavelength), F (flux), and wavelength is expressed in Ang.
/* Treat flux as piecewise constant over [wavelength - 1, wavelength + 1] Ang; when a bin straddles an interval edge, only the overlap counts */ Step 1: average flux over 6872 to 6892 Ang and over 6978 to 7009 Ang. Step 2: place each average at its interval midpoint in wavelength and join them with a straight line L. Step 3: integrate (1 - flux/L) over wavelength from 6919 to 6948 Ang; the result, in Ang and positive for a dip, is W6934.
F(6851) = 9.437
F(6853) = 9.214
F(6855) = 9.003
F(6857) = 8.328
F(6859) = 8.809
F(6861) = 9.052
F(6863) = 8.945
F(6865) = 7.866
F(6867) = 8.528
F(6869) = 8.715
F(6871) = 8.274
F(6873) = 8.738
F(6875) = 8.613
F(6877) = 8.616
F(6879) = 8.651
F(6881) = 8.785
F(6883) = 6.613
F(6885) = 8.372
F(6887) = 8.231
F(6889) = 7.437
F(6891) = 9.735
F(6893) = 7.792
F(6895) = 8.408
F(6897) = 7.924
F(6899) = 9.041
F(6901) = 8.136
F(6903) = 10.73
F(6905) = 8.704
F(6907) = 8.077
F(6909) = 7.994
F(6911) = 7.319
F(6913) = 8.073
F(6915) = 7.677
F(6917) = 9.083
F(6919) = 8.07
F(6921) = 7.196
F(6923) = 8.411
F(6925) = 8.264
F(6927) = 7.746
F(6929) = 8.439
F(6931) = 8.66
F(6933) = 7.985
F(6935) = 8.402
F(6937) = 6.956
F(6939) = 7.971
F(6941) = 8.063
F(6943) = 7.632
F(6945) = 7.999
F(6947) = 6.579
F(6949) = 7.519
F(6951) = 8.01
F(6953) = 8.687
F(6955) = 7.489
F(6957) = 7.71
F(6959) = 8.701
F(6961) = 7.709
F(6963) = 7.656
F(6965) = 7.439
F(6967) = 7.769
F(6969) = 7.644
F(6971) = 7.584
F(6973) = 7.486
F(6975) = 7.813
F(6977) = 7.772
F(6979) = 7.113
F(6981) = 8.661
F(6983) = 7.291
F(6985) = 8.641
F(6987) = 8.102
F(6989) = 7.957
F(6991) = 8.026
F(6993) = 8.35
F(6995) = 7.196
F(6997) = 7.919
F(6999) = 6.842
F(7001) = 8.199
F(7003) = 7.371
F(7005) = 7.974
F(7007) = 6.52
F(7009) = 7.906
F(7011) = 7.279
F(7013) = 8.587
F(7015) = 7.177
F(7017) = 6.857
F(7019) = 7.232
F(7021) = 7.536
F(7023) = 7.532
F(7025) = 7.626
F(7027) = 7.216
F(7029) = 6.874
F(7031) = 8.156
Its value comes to 0.7 Ang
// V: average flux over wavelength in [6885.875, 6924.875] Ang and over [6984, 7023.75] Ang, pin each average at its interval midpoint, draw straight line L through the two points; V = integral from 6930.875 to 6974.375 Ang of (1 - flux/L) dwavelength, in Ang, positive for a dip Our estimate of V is 1.2 Ang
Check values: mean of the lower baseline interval 8.32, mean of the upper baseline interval 7.66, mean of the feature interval 7.79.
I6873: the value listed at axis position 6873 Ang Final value 8.738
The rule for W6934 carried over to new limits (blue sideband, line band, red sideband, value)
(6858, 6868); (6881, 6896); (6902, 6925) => 0.6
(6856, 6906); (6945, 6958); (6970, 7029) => 0.5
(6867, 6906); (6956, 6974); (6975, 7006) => 0.6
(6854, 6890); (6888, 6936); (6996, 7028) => -0.9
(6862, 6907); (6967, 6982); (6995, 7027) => 0.1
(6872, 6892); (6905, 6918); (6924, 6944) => 0.1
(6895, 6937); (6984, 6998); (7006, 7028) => -0.7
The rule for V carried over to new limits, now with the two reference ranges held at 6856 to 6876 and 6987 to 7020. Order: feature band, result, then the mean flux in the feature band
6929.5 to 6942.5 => 0.1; 8.01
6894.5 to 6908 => -0.6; 8.73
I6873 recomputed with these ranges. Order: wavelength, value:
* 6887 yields 8.231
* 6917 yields 9.083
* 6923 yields 8.411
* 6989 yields 7.957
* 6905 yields 8.704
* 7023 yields 7.532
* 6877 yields 8.616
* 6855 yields 9.003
